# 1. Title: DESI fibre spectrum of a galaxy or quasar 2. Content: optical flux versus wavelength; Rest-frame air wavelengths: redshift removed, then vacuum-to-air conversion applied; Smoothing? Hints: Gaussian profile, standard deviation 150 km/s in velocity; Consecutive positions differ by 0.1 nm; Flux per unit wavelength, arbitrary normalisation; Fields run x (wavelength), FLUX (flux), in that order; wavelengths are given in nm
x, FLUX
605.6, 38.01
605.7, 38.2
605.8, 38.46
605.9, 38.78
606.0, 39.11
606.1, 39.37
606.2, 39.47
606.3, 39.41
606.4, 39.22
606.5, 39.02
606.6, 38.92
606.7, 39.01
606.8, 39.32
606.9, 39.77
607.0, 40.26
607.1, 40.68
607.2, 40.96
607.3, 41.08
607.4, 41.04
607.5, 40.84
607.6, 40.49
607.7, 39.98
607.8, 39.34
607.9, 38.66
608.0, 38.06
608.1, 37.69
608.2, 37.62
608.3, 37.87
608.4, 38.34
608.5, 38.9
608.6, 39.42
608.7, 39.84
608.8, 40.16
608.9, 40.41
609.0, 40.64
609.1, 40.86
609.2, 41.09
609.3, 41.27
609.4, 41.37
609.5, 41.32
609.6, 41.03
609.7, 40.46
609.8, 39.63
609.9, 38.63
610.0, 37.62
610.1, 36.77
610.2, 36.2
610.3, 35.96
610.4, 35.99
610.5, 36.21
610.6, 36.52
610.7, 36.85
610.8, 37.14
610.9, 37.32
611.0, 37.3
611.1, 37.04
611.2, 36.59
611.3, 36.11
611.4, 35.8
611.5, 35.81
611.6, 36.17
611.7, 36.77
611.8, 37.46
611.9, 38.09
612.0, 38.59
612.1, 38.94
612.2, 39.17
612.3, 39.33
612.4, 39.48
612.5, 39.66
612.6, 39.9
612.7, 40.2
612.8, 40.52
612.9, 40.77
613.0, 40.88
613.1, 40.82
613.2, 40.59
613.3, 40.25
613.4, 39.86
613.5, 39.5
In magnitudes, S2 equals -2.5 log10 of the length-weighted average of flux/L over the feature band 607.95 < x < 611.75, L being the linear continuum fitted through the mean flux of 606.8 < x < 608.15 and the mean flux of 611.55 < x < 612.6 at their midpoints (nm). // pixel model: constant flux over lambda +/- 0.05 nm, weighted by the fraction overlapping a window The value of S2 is 0.03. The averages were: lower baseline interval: 39.9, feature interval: 38.2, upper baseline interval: 38.4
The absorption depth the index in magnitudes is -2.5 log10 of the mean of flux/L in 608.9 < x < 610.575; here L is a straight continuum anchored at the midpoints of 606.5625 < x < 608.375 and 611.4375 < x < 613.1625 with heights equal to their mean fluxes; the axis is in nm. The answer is 0.005 mag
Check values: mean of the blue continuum 39.5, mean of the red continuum 39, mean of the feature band 39.1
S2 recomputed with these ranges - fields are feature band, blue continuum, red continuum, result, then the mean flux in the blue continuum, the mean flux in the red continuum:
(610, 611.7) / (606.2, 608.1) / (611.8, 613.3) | 0.091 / 39.7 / 39.7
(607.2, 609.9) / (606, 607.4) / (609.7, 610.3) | -0.034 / 39.8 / 37.8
